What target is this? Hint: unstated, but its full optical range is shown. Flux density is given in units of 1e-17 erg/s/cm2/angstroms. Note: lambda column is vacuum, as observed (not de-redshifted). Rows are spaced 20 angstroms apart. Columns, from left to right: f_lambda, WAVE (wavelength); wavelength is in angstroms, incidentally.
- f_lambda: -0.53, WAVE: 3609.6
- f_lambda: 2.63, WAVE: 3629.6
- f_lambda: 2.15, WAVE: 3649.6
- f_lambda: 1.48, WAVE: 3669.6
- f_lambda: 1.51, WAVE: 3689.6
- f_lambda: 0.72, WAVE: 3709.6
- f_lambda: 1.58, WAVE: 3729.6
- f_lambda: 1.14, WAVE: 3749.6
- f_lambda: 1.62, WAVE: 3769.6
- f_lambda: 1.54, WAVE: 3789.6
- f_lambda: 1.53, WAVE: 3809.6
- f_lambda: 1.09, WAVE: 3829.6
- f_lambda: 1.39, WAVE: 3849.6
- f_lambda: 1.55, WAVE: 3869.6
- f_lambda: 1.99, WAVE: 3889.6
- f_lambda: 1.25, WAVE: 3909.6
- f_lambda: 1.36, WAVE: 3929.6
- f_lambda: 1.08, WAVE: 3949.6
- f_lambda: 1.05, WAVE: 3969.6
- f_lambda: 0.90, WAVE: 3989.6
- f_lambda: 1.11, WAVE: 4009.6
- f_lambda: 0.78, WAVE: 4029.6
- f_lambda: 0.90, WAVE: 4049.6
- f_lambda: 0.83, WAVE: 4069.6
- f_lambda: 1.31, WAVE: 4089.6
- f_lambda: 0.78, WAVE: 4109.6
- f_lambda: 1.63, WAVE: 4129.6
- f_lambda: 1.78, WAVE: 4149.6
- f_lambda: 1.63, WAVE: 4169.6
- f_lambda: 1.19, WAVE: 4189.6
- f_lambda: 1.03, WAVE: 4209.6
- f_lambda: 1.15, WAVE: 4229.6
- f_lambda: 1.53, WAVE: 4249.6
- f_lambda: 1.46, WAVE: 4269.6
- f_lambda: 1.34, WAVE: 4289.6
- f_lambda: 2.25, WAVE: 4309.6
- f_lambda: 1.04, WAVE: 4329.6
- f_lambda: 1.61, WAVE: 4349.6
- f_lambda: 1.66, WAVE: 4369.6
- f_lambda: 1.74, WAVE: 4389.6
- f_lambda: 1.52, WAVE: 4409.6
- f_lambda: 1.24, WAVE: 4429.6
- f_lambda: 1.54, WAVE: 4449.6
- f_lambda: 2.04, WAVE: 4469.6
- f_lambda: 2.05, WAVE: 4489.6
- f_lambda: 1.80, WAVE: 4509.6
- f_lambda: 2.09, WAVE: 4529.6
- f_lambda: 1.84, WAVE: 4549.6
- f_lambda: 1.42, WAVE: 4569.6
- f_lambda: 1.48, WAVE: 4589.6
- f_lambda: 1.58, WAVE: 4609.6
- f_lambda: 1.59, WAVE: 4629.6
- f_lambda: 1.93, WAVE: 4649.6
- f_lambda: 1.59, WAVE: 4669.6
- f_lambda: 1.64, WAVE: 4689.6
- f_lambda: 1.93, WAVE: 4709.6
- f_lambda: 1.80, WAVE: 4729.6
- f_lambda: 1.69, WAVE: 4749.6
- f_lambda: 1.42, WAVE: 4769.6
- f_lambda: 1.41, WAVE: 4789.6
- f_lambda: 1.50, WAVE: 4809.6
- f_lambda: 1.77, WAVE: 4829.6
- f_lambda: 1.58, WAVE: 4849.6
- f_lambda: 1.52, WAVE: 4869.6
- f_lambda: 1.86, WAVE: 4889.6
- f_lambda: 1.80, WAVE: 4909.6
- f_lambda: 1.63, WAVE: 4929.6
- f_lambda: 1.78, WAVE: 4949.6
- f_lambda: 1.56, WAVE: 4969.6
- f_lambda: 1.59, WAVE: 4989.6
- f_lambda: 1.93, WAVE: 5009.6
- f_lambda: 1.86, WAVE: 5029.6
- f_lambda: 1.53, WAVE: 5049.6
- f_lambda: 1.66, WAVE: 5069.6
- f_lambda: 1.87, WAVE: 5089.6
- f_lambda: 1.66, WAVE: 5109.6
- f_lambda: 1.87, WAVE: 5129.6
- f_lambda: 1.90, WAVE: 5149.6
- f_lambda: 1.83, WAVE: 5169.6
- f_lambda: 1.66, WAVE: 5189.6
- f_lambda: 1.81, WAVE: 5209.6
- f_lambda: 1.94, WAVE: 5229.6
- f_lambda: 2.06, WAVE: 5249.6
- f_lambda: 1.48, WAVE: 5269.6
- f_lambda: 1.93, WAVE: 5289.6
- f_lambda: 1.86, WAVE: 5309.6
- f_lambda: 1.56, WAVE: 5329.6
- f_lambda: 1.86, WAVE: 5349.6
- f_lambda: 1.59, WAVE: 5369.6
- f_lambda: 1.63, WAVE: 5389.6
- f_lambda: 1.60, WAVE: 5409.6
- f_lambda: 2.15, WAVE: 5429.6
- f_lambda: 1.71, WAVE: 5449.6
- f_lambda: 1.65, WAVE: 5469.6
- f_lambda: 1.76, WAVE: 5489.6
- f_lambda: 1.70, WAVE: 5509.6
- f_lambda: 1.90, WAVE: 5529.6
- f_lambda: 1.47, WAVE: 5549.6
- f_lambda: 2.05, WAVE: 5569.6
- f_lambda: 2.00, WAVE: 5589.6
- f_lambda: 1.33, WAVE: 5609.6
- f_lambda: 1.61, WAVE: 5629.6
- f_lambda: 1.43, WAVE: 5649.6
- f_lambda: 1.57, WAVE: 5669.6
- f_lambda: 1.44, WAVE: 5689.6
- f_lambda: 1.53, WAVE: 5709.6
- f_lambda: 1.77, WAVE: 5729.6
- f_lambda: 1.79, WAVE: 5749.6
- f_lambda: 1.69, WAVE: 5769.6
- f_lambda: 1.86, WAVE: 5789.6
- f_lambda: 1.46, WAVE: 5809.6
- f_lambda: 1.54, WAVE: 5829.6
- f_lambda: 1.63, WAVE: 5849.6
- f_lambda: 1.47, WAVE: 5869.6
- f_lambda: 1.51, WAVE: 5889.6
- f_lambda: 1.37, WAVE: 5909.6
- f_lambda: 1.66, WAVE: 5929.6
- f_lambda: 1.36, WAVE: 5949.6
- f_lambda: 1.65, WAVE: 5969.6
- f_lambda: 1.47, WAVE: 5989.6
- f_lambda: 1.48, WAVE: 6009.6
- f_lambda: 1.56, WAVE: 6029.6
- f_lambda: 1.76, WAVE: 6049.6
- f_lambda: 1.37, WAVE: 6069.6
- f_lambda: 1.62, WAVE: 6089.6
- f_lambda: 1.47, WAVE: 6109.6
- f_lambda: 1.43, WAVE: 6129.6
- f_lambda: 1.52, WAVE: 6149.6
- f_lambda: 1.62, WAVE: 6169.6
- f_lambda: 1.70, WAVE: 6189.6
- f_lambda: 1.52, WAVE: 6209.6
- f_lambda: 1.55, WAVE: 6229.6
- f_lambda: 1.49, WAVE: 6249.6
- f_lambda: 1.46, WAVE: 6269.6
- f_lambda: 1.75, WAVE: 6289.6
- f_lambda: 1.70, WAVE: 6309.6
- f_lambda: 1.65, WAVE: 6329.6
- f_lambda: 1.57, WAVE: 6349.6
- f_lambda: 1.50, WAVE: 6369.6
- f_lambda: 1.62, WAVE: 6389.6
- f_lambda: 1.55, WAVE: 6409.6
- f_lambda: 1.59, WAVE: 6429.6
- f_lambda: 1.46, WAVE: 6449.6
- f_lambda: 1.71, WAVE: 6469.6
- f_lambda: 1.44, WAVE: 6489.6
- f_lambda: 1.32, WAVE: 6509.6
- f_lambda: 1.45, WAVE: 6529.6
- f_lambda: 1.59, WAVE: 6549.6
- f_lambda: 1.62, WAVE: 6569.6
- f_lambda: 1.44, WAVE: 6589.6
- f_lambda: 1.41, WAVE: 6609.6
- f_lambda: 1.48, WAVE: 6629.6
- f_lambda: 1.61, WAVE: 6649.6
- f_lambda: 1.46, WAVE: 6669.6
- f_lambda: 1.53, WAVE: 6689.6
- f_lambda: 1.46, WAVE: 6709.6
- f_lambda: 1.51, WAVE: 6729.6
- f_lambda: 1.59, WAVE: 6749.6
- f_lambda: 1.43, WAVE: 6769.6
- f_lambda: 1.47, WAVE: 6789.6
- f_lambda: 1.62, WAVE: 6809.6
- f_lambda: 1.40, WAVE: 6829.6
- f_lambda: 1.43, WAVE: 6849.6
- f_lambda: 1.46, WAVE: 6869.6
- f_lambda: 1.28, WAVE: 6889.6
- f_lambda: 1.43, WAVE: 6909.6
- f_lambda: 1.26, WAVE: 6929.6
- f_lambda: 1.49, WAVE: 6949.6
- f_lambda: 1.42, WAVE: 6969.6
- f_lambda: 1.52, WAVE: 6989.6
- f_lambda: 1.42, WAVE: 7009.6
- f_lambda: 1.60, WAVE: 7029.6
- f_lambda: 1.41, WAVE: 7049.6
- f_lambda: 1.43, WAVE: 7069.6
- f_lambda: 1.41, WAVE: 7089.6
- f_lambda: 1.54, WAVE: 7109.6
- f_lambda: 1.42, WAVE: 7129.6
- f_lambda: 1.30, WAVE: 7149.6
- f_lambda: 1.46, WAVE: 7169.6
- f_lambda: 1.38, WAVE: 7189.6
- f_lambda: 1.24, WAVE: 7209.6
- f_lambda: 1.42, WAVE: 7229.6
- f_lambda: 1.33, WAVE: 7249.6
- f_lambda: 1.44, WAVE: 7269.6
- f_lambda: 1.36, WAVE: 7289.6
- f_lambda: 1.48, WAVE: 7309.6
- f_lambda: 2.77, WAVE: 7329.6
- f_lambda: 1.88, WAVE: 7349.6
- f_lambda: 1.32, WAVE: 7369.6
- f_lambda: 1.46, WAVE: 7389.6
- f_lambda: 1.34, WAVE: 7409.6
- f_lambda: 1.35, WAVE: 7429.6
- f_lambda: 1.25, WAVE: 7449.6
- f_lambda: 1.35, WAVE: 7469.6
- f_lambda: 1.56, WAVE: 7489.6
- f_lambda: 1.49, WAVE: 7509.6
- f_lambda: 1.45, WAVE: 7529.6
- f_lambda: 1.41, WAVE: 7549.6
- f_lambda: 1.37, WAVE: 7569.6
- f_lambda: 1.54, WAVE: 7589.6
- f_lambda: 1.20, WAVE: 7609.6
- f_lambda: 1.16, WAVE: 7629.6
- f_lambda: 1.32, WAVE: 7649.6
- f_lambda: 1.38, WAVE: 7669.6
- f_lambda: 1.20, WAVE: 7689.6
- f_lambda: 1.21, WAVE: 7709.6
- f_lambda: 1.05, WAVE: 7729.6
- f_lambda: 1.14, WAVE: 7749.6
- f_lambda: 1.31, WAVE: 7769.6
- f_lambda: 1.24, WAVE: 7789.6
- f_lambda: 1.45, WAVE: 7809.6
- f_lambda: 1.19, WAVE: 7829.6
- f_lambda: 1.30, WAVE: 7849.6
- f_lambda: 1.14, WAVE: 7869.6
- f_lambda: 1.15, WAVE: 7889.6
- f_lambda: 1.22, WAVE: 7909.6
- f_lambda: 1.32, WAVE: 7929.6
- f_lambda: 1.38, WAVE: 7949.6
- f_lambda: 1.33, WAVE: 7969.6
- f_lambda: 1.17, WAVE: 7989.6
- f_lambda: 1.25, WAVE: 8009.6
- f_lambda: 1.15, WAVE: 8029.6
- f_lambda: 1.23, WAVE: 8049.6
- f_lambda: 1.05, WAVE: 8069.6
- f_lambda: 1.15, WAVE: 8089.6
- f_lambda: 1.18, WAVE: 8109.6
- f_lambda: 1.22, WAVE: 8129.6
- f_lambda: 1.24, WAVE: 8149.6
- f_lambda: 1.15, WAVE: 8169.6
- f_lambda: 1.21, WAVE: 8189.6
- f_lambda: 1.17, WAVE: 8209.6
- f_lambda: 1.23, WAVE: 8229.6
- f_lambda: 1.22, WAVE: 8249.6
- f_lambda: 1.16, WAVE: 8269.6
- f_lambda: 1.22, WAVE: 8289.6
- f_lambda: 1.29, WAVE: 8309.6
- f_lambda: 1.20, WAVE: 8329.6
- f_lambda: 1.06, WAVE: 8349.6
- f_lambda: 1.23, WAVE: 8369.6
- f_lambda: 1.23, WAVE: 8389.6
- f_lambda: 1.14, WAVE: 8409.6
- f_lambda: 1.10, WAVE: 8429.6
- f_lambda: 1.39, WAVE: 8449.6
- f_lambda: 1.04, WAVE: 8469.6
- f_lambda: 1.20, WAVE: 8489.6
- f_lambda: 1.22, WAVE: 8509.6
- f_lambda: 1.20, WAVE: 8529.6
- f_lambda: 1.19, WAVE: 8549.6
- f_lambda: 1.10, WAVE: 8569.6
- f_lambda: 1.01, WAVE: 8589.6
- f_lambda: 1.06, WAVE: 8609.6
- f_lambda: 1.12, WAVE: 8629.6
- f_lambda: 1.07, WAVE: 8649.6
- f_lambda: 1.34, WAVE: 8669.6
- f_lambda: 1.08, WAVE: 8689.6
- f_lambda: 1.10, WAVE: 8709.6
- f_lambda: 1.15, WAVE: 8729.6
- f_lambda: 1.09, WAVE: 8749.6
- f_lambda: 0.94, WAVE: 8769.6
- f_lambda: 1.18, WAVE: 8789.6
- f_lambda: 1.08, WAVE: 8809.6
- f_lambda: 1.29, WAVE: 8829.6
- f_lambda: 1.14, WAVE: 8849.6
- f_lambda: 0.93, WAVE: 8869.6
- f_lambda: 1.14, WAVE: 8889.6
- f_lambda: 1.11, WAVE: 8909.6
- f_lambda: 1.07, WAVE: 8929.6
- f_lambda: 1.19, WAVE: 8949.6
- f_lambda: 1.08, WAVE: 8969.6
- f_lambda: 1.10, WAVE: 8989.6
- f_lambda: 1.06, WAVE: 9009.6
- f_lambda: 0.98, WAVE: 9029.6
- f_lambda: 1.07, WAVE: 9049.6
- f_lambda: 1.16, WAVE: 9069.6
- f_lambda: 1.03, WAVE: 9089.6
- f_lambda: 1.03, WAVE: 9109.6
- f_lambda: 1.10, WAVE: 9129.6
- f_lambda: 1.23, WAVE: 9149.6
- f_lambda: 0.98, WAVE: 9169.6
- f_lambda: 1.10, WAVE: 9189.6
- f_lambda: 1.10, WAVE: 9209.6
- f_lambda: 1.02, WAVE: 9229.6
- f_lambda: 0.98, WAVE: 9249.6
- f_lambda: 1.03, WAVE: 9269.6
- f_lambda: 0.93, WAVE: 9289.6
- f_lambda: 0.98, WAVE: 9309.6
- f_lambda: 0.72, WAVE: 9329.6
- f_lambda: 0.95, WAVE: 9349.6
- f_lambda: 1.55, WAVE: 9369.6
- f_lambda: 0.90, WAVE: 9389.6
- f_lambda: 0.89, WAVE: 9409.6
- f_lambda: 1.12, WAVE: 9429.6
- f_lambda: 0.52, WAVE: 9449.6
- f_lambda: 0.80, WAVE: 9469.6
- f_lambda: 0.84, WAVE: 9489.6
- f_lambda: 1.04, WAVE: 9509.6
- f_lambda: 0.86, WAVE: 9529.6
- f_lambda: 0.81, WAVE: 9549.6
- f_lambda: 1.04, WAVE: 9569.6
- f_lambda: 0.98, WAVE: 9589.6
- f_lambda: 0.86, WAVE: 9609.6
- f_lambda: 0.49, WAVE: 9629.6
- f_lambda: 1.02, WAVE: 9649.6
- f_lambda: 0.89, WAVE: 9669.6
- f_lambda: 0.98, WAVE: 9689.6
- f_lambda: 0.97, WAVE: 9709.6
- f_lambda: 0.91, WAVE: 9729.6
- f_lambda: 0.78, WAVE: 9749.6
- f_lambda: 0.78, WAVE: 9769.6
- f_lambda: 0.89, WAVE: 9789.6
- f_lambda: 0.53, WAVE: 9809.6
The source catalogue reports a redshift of 0.12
